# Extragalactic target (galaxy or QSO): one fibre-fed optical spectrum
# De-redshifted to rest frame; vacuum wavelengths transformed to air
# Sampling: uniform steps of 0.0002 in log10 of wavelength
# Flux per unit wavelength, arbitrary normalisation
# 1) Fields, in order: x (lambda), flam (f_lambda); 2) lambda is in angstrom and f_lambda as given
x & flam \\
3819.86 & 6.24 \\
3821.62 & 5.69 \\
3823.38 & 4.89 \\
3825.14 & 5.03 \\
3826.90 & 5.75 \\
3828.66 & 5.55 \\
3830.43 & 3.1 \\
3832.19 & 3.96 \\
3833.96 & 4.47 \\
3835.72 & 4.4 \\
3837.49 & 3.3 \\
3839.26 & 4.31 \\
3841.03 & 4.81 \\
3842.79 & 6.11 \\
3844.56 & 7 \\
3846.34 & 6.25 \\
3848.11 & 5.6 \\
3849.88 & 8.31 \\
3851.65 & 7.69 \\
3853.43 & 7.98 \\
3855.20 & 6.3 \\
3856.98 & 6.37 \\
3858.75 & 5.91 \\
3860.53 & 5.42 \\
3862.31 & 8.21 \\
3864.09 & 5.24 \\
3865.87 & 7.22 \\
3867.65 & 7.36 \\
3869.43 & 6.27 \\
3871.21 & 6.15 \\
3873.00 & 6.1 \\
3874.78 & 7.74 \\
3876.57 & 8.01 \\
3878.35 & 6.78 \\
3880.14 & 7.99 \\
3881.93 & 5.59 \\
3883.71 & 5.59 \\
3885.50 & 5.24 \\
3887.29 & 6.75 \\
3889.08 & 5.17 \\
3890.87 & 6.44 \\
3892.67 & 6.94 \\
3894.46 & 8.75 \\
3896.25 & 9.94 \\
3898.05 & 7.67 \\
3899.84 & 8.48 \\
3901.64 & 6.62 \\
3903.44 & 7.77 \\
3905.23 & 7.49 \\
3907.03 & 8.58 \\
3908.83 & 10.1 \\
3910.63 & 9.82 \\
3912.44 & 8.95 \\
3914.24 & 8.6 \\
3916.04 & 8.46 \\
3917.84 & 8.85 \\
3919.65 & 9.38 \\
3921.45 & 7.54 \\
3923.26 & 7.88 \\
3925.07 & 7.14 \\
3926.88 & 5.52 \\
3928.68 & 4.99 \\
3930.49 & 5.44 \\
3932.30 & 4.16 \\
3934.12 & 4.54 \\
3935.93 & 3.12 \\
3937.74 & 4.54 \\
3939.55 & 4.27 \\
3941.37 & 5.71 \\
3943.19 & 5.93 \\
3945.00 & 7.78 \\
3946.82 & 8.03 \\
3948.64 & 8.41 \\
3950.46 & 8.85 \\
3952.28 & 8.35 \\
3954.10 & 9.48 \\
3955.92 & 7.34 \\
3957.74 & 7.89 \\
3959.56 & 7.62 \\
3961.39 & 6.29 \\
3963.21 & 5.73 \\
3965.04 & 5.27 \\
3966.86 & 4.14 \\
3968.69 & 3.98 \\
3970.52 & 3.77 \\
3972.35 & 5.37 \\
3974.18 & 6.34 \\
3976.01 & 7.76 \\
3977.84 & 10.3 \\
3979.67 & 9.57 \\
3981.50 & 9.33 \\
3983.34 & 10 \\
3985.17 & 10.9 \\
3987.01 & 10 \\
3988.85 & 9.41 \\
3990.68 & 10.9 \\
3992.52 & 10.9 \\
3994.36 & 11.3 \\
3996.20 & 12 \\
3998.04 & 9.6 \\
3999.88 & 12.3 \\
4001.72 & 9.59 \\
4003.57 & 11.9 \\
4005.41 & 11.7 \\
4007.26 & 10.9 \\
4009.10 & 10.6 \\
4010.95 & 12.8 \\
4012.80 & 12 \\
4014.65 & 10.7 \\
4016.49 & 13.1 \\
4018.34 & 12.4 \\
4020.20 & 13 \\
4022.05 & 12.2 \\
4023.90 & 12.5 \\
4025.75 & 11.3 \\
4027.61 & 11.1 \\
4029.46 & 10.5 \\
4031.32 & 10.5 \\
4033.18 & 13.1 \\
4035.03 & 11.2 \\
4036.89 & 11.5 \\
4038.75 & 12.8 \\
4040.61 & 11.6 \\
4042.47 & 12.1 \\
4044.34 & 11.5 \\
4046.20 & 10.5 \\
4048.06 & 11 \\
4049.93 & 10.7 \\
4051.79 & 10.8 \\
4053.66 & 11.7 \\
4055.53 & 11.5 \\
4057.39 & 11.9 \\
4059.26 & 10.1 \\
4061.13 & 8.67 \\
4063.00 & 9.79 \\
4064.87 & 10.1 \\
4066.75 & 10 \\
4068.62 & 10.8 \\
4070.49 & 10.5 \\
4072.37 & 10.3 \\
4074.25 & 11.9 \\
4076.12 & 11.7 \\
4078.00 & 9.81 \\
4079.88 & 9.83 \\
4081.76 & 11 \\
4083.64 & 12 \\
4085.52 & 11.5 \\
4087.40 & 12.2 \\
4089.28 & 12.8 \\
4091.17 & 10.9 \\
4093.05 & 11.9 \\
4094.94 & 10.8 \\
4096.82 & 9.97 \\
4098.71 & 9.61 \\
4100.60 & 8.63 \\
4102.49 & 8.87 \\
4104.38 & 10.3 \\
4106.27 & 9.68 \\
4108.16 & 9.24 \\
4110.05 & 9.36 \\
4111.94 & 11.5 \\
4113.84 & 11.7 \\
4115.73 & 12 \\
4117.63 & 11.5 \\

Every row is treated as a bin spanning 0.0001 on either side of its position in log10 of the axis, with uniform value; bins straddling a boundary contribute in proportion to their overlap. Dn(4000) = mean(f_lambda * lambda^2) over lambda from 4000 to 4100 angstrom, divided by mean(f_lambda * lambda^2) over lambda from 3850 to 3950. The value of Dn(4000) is 1.7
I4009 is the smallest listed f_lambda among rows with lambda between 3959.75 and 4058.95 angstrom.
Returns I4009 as 3.77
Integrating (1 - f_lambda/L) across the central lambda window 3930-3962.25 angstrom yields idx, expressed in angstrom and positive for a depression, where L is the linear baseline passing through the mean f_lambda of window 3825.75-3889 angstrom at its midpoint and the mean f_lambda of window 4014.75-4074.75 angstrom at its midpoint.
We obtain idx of 7.6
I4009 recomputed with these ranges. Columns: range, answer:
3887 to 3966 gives 3.12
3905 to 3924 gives 7.49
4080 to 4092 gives 10.9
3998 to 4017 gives 9.59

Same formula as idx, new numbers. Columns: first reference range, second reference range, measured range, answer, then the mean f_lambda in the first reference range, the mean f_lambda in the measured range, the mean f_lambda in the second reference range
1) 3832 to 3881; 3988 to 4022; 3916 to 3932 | 2.8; 6.29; 7.06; 11.4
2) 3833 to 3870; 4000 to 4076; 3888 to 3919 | -2.4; 6.12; 8.16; 11.3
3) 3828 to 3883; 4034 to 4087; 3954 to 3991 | 5.5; 6.12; 7.6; 11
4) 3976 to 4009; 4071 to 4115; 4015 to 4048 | -3.7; 10.5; 11.8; 10.7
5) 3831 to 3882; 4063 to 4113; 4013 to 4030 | -4.7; 6.23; 11.9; 10.6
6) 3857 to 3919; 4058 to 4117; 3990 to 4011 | -4.5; 7.36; 11.1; 10.6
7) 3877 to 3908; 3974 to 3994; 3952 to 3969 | 4.5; 7.19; 6.64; 9.75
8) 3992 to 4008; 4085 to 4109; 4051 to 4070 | 0.3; 11.1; 10.5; 10.5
